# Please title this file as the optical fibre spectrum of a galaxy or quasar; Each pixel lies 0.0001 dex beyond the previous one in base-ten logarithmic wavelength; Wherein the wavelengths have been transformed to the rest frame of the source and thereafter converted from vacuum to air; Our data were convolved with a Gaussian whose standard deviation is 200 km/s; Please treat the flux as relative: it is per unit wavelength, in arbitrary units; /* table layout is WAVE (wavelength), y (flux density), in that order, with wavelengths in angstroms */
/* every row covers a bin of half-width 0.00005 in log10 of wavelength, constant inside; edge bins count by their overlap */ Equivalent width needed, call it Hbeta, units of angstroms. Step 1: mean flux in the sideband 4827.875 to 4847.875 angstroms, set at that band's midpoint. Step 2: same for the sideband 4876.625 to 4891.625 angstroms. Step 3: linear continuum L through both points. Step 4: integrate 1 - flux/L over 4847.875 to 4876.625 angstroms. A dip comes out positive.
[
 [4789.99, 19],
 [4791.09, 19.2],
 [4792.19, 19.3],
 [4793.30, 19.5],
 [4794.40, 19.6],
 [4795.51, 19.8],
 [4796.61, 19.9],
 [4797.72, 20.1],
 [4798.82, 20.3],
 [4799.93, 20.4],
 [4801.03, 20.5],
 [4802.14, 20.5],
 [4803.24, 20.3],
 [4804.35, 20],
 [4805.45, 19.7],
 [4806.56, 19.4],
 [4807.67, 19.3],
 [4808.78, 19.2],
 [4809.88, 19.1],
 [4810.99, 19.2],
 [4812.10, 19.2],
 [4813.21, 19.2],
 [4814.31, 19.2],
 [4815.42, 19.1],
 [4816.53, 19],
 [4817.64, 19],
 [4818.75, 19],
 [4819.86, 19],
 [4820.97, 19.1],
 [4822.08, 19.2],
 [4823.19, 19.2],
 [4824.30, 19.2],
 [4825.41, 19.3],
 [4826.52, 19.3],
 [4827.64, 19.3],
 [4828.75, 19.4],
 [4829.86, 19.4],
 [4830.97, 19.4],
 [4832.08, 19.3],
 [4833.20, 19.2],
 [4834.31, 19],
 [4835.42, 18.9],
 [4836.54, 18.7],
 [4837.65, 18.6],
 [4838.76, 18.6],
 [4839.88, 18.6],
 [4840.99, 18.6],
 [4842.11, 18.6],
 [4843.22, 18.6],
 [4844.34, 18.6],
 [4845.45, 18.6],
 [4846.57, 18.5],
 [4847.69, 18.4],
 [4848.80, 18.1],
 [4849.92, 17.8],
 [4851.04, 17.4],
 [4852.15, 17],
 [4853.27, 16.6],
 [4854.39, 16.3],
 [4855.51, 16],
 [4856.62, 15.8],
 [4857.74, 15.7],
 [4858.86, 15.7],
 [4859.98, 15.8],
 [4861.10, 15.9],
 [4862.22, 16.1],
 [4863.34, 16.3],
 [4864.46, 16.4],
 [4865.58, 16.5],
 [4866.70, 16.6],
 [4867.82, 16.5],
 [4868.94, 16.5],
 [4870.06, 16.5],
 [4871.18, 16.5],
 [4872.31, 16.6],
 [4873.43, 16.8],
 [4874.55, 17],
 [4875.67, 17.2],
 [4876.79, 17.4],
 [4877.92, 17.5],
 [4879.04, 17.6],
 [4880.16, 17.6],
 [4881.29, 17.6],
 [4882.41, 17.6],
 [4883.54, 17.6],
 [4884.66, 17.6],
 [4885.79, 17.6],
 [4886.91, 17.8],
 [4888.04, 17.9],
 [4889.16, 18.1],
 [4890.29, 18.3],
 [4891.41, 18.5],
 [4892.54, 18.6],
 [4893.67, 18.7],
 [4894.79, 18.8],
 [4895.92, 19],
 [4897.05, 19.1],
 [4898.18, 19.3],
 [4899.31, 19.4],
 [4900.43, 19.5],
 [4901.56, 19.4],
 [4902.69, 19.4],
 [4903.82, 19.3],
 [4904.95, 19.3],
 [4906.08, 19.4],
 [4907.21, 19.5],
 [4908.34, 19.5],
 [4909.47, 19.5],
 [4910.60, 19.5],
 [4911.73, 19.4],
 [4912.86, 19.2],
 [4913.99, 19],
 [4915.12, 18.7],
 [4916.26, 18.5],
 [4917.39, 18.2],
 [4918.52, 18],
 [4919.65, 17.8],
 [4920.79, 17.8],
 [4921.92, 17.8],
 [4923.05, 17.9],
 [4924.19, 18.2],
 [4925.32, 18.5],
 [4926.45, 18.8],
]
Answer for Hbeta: 2.7 angstroms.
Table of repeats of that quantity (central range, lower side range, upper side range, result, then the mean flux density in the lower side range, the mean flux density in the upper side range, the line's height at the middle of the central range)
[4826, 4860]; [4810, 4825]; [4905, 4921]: 1.74 angstroms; 19.1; 18.9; 19.1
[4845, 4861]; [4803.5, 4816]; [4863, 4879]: 0.55 angstroms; 19.3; 16.8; 17.5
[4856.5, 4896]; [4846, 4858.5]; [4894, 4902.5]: 2.20 angstroms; 17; 19.2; 18.2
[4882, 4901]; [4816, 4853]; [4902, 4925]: 0.35 angstroms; 18.8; 18.8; 18.8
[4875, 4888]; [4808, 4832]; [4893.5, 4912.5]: 1.16 angstroms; 19.2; 19.3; 19.3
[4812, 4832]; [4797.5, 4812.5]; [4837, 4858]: -0.24 angstroms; 19.8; 17.7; 19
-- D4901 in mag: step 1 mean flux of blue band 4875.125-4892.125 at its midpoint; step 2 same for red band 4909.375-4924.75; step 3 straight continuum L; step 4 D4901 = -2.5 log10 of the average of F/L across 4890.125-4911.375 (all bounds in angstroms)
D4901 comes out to -0.06 mag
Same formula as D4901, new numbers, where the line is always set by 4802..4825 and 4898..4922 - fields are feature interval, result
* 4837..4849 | 0.039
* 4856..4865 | 0.198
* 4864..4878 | 0.144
